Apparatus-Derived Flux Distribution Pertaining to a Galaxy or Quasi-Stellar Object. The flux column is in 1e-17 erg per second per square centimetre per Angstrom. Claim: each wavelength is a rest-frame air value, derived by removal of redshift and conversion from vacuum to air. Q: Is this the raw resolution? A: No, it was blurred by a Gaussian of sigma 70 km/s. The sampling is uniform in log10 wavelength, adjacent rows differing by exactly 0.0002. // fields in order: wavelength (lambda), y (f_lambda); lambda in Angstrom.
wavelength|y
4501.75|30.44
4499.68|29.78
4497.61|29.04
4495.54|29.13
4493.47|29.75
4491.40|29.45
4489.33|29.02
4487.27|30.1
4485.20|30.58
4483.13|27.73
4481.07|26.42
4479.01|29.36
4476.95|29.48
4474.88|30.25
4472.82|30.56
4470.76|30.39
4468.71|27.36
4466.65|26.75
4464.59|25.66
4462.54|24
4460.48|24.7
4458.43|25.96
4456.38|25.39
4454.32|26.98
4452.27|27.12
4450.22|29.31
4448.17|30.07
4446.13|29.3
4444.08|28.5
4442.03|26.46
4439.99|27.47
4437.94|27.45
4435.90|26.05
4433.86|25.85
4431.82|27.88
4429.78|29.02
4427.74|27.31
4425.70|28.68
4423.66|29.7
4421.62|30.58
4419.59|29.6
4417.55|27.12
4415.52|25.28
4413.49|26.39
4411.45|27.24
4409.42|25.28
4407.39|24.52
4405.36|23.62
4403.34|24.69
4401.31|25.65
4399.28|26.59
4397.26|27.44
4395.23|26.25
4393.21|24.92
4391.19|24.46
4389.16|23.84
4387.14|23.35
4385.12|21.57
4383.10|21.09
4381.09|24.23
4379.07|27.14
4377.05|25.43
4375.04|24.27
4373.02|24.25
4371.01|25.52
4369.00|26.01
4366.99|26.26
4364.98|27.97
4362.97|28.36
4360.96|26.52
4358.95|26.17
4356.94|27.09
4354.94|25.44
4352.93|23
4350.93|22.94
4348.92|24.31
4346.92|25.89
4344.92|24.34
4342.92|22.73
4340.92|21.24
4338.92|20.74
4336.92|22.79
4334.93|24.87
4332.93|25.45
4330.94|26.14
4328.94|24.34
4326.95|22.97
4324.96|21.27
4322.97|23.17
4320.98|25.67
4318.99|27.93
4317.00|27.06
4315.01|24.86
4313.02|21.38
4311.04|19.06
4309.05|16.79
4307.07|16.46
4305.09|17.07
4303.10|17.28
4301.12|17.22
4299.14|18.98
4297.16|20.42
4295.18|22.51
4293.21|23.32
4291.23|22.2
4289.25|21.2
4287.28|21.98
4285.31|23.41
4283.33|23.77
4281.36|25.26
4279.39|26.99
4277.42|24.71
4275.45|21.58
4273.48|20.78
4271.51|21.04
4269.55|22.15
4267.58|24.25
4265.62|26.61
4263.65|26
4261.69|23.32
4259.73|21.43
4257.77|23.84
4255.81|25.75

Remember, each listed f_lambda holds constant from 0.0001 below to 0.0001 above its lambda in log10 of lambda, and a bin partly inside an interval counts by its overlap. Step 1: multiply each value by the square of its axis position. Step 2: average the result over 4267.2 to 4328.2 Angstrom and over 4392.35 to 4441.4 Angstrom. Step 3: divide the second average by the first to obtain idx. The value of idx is 1.29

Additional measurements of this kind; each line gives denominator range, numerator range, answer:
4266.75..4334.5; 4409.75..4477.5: 1.32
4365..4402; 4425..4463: 1.12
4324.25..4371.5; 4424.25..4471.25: 1.16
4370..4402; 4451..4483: 1.15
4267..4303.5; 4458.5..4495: 1.40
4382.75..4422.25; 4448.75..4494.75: 1.13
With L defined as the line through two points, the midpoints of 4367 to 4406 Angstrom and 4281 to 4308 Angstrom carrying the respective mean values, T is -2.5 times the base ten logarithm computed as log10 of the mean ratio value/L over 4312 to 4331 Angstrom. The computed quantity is -0.117 mag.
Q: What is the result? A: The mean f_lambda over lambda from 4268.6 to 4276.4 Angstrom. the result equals 21.4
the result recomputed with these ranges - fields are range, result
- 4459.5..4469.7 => 25.7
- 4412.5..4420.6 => 27.1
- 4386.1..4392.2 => 23.8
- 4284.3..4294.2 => 22.4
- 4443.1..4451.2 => 29.3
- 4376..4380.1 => 26.2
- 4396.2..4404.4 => 26.1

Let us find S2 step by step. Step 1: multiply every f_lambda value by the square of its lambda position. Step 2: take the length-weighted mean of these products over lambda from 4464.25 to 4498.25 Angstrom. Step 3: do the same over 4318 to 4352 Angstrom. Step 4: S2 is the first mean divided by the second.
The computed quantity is 1.29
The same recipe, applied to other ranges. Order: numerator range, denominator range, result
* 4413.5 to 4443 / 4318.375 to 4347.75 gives 1.21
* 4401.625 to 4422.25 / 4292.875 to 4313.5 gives 1.46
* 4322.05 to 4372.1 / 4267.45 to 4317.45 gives 1.18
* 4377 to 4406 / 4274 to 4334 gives 1.15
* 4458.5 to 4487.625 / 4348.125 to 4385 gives 1.16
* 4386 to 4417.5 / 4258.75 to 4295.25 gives 1.15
